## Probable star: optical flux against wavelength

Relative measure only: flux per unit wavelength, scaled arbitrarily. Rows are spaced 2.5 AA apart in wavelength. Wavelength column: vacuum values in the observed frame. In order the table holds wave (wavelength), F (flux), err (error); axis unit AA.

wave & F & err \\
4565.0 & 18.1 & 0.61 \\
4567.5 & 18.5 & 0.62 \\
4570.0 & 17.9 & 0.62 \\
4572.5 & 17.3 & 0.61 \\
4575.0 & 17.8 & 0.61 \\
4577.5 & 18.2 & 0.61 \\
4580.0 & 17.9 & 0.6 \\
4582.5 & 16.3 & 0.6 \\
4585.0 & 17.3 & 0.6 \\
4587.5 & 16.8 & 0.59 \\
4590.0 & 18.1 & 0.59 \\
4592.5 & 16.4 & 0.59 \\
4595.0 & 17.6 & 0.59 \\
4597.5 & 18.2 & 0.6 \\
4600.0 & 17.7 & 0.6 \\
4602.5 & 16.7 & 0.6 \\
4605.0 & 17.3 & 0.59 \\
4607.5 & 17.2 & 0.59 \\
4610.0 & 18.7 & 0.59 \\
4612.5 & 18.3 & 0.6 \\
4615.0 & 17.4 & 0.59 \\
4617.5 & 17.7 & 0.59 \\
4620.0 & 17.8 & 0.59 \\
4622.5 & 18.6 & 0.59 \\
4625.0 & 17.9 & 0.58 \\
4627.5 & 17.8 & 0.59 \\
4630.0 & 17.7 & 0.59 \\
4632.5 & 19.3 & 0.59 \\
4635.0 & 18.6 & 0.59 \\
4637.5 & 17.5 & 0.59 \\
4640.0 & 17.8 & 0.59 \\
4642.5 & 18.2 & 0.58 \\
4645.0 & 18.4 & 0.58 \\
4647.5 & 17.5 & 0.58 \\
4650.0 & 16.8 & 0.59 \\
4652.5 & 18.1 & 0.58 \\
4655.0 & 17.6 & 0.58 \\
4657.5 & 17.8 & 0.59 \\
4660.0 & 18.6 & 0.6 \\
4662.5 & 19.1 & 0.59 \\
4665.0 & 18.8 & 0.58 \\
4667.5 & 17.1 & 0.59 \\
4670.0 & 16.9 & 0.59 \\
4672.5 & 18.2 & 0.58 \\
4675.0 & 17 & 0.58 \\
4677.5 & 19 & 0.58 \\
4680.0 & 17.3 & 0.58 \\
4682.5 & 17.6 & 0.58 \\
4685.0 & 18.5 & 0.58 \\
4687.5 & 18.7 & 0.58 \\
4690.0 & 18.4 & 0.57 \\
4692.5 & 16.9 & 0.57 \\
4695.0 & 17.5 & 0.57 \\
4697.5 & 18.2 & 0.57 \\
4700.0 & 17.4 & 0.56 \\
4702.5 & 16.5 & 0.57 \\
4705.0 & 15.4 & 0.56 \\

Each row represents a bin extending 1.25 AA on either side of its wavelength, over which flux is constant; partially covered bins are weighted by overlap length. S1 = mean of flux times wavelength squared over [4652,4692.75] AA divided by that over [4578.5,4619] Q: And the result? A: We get 1.06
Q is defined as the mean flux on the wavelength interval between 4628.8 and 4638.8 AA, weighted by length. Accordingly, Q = 18.3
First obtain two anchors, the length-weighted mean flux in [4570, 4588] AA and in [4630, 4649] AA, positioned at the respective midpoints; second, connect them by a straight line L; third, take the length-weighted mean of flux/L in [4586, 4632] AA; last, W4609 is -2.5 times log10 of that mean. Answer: 0.01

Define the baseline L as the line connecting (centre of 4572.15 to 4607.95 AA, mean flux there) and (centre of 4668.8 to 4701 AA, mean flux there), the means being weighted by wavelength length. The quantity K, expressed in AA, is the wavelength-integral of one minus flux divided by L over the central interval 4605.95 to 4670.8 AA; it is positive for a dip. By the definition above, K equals -1.3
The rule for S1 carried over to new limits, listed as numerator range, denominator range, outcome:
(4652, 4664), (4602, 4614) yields 1.05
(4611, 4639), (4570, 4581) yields 1.04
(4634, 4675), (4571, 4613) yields 1.05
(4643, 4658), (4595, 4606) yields 1.04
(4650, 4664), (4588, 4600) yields 1.06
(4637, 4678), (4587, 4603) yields 1.06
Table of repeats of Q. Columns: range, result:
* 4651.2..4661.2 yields 18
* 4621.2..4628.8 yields 18.1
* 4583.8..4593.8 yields 17.2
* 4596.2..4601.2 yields 17.9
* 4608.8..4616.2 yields 18.1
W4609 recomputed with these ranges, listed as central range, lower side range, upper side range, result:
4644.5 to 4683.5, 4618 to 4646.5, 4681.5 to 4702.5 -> 0.01 mag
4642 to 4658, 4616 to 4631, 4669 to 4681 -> 0.00 mag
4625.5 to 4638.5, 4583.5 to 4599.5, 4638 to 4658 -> -0.03 mag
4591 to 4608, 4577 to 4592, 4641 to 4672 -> 0.01 mag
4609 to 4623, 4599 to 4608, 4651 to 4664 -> -0.04 mag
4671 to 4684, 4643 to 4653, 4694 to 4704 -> -0.02 mag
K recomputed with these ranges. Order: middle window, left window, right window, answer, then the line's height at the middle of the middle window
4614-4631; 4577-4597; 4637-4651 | -0.3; 17.6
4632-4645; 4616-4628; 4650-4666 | -0.1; 18.1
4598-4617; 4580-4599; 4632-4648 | 0.0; 17.6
